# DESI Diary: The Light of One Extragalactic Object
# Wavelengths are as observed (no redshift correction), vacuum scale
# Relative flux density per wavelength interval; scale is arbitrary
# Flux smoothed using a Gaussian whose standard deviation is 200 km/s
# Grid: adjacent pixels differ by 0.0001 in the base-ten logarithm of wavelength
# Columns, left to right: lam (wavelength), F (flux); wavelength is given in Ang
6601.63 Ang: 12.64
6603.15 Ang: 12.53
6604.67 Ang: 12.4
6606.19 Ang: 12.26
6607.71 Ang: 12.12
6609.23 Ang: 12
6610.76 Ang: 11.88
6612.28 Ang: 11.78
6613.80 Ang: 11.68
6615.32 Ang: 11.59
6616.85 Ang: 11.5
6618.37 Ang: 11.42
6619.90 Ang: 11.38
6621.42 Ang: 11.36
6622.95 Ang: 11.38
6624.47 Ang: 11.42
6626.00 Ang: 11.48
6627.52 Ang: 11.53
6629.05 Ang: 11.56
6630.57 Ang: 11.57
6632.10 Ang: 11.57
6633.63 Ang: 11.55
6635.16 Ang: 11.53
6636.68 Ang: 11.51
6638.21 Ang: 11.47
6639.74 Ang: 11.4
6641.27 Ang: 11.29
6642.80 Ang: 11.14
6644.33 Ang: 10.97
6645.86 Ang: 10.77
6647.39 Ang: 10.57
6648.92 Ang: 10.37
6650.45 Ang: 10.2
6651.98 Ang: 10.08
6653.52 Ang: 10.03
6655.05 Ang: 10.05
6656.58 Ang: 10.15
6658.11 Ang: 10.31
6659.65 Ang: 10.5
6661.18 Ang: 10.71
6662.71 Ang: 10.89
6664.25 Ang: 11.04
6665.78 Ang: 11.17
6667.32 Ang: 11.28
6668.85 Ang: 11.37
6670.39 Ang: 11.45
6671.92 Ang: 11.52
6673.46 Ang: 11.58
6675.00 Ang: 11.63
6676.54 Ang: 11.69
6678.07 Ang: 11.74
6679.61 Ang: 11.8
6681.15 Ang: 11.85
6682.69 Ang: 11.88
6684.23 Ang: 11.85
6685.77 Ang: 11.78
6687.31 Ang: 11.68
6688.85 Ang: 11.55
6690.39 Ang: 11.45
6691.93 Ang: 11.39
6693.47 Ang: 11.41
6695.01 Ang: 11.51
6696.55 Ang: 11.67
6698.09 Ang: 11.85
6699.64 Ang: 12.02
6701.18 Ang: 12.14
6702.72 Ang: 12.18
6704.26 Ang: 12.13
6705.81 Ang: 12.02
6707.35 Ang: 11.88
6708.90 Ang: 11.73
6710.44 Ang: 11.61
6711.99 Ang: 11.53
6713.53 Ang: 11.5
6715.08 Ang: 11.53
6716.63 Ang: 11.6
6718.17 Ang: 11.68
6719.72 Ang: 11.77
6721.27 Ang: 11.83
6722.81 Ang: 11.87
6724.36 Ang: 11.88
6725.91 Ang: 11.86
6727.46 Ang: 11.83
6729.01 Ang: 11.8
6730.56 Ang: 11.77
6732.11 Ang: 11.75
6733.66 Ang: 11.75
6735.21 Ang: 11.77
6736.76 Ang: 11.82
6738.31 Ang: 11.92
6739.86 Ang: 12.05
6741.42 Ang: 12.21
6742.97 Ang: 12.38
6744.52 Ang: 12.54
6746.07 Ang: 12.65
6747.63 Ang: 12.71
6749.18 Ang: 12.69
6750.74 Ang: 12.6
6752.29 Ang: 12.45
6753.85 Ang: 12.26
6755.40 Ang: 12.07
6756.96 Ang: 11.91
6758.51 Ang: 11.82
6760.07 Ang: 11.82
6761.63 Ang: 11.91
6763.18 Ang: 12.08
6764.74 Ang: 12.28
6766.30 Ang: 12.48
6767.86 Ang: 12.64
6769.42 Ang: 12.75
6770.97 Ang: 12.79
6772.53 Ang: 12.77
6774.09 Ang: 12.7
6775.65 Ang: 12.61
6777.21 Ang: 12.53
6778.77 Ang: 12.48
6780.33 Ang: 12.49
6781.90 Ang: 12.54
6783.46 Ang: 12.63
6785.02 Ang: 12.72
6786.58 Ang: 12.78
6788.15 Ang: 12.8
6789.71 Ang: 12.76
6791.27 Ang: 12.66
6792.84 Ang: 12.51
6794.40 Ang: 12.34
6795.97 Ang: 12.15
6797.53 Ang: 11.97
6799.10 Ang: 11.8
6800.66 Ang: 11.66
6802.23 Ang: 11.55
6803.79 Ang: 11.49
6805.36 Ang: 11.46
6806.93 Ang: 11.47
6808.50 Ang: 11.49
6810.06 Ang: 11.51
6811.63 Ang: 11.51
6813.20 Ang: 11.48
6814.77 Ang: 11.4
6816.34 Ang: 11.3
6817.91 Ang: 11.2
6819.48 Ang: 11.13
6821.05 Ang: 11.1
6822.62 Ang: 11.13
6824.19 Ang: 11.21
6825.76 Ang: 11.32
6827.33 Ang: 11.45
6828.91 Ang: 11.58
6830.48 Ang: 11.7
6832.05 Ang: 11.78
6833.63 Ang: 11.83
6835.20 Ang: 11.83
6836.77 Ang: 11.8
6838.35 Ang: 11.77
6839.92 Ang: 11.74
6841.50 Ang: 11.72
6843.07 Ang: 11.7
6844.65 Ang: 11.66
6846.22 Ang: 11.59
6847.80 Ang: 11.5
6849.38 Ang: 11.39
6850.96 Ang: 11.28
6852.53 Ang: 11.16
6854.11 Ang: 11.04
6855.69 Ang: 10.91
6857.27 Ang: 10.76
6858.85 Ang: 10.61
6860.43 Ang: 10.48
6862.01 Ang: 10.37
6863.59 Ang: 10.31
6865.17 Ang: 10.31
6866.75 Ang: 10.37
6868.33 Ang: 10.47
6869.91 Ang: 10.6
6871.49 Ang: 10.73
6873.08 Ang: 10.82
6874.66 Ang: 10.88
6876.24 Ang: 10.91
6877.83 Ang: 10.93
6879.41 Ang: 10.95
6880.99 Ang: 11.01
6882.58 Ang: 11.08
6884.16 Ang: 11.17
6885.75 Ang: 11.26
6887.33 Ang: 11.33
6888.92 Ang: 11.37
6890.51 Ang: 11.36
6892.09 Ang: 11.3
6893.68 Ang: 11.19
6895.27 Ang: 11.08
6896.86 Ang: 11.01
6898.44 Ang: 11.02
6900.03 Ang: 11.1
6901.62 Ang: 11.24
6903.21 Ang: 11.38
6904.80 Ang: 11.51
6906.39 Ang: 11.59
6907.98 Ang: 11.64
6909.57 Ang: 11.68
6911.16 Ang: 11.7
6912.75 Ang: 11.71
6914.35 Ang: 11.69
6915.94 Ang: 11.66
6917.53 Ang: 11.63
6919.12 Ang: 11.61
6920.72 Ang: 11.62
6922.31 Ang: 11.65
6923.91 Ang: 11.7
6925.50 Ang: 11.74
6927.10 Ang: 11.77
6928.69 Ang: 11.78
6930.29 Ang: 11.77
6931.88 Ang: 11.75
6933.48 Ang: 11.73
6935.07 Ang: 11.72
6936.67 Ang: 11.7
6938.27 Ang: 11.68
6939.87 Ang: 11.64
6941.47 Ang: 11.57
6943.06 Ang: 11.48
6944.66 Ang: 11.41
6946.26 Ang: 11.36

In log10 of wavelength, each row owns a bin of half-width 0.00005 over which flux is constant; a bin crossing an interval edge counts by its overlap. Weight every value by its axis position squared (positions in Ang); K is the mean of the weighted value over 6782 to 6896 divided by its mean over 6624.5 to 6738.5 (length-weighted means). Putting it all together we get 1.05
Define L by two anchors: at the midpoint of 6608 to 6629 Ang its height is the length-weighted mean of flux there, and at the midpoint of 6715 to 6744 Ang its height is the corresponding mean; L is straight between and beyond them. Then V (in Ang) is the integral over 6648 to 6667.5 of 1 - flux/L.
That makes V 1.97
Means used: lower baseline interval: 11.6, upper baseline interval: 11.9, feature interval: 10.5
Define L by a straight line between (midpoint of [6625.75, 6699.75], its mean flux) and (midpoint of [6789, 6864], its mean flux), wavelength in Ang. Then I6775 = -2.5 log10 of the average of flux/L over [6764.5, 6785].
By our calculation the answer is -0.11 mag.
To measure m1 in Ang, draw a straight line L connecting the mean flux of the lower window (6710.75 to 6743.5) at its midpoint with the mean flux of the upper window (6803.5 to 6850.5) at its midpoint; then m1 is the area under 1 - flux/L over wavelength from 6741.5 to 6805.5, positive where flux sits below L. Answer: -3.8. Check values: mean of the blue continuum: 11.8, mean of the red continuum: 11.5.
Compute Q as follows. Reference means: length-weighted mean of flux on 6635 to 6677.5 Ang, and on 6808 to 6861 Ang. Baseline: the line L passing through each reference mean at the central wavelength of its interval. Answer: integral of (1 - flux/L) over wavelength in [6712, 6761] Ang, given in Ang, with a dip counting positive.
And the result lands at -3.73 Ang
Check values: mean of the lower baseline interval 10.9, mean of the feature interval 12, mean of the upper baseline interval 11.4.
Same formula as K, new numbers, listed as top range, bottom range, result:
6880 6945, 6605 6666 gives 1.11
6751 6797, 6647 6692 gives 1.15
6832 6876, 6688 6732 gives 0.99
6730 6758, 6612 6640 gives 1.10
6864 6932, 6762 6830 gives 0.97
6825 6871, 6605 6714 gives 1.04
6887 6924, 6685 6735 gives 1.03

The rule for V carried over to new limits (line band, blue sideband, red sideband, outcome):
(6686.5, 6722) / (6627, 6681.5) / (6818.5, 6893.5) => -1.9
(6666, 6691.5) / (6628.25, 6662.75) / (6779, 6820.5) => -1.2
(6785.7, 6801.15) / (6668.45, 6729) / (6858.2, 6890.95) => -1.5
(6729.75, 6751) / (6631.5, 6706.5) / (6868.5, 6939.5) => -1.6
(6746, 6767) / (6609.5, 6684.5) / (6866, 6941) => -1.8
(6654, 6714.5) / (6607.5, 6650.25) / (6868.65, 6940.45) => -0.4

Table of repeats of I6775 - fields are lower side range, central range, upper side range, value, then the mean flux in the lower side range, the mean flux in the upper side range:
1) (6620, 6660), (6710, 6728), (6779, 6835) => -0.03 mag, 11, 11.8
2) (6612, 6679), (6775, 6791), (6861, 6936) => -0.13 mag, 11.2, 11.3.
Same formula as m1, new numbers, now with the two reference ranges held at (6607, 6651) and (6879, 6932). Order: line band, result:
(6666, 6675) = 0.0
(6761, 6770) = -0.7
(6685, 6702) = -0.4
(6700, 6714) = -0.6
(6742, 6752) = -1.0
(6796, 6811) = -0.3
